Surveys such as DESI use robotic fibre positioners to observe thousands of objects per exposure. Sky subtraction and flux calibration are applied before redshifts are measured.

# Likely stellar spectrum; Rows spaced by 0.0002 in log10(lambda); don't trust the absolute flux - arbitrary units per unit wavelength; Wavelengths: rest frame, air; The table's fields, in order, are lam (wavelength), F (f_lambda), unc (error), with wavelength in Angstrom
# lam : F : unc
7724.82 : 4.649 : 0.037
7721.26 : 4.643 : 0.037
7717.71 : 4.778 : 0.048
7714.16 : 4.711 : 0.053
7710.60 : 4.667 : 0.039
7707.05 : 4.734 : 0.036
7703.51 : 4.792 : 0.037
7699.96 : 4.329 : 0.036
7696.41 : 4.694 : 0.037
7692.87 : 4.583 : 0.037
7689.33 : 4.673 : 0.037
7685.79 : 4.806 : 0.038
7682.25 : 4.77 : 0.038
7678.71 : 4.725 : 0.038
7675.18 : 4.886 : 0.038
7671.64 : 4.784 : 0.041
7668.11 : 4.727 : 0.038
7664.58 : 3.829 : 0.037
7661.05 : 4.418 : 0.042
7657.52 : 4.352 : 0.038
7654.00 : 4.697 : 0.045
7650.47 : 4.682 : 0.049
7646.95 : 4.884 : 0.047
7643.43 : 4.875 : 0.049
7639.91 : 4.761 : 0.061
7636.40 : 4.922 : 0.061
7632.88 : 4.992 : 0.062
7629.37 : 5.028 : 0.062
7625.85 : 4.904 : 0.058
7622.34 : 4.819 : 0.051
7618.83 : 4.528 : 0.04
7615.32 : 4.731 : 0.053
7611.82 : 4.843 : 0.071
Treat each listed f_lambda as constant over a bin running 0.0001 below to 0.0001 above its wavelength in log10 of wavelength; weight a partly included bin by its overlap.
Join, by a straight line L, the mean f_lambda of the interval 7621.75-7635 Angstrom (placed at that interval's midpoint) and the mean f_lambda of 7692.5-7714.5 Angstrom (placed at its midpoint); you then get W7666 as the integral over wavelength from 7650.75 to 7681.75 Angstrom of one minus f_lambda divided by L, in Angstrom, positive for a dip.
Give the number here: 1.4 Angstrom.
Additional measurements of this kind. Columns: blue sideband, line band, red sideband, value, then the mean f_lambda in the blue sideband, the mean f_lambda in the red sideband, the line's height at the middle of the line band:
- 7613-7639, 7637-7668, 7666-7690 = 1.4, 4.84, 4.76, 4.8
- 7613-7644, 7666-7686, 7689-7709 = -0.3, 4.84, 4.63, 4.7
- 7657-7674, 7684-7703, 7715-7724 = -0.2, 4.44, 4.71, 4.58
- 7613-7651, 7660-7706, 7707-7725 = 1.3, 4.84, 4.7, 4.75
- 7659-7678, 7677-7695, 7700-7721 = -0.4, 4.54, 4.7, 4.6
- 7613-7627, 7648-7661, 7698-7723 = 0.4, 4.74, 4.67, 4.71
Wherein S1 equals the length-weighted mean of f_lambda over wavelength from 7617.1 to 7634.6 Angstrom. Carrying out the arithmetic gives 4.85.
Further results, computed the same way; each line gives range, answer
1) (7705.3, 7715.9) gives 4.7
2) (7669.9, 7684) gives 4.79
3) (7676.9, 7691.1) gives 4.74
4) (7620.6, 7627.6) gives 4.86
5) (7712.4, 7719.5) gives 4.75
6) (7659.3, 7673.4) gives 4.44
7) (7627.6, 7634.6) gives 5.01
